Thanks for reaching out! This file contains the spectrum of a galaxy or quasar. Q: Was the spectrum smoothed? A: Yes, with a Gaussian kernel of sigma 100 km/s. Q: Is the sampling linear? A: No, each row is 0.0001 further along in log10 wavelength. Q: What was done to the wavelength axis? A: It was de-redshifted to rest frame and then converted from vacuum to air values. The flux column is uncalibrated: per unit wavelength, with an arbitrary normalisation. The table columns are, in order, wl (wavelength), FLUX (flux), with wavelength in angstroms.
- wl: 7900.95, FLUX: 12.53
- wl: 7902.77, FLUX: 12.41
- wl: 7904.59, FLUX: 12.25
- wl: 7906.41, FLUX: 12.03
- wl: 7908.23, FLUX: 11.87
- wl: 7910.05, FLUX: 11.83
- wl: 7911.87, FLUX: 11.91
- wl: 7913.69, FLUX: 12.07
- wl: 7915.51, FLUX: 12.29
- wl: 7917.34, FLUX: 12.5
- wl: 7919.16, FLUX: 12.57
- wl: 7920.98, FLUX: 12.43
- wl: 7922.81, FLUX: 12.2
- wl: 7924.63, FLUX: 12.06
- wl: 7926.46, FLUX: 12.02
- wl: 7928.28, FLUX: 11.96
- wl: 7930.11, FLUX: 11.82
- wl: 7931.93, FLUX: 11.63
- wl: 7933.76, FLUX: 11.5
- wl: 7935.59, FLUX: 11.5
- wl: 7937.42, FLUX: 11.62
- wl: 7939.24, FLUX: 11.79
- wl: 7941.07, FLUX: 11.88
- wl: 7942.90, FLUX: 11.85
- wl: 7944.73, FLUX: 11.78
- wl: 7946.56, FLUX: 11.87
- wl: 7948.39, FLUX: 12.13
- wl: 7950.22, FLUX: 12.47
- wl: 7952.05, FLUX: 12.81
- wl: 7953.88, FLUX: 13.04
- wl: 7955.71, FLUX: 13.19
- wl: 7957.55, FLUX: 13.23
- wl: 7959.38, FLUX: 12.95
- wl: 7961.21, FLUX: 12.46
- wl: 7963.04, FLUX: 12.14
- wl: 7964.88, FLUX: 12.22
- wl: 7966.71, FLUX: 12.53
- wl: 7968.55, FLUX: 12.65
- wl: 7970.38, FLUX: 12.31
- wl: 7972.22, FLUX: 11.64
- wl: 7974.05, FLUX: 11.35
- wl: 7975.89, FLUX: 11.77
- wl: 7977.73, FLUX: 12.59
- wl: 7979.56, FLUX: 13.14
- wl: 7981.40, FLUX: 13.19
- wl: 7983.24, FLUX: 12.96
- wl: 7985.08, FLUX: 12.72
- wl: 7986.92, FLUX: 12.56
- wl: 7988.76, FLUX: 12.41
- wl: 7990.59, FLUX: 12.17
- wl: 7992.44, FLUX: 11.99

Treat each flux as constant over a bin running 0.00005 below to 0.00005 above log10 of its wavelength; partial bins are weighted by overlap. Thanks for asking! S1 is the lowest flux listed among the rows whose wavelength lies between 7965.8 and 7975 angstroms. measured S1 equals 11.35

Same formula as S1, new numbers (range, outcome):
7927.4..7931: 11.82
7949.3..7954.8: 12.47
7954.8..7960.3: 12.95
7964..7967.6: 12.22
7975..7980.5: 11.77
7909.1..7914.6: 11.83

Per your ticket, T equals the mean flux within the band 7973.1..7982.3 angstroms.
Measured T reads 12.4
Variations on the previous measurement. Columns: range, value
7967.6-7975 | 12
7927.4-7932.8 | 11.8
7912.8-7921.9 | 12.4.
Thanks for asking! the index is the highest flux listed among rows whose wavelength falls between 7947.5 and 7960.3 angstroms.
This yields 13.23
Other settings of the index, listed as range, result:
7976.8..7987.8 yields 13.19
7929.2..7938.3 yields 11.82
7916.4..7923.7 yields 12.57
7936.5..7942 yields 11.88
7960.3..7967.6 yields 12.53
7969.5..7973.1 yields 12.31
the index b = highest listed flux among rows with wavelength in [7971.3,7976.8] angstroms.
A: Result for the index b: 11.77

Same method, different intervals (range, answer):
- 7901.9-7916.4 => 12.41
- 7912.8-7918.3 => 12.5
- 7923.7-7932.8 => 12.06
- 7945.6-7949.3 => 12.13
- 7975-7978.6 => 12.59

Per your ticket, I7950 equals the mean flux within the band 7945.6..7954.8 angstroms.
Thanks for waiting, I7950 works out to 12.5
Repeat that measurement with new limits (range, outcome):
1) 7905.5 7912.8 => 11.9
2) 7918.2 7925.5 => 12.3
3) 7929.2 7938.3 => 11.6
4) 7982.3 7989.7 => 12.7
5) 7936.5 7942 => 11.8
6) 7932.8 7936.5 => 11.5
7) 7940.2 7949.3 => 11.9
